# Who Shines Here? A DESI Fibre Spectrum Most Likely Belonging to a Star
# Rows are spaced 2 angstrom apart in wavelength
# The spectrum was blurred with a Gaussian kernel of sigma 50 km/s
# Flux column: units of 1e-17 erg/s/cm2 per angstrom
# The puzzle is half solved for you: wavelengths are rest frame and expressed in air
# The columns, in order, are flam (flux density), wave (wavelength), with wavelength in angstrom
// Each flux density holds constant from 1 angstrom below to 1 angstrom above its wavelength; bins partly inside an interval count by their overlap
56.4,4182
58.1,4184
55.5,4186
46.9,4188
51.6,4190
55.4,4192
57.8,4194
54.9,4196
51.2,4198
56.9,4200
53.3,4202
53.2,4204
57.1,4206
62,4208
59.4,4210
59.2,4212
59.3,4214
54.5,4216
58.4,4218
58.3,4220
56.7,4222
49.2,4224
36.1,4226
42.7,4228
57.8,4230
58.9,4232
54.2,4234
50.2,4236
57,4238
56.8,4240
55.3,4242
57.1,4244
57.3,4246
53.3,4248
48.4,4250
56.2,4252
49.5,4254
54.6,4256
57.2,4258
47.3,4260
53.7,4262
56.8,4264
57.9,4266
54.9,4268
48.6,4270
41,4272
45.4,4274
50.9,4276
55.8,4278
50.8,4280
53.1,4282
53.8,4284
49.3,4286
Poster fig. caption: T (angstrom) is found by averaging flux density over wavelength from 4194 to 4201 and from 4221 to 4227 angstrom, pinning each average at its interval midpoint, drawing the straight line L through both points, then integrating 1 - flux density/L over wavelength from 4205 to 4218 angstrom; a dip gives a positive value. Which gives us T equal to -2.0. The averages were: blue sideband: 54.8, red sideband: 47.3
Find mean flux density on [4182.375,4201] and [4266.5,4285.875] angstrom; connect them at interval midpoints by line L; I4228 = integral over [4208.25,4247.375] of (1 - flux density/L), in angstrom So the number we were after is -1.5 angstrom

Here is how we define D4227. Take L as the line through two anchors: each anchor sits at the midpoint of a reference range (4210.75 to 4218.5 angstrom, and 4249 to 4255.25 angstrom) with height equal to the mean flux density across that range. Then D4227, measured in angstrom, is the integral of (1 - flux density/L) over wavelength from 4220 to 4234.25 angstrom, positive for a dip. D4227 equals 1.2 angstrom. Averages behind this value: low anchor 57.9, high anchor 51.5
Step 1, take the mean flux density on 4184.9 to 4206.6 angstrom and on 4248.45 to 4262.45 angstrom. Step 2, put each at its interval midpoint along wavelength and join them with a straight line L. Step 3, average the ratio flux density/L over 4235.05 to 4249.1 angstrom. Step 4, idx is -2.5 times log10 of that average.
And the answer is -0.05 mag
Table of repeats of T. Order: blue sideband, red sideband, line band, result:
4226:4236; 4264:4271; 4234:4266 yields -0.8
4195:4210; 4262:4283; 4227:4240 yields 0.0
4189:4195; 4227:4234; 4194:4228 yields -0.4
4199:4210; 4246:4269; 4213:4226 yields 0.3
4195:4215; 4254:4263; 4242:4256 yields -0.1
